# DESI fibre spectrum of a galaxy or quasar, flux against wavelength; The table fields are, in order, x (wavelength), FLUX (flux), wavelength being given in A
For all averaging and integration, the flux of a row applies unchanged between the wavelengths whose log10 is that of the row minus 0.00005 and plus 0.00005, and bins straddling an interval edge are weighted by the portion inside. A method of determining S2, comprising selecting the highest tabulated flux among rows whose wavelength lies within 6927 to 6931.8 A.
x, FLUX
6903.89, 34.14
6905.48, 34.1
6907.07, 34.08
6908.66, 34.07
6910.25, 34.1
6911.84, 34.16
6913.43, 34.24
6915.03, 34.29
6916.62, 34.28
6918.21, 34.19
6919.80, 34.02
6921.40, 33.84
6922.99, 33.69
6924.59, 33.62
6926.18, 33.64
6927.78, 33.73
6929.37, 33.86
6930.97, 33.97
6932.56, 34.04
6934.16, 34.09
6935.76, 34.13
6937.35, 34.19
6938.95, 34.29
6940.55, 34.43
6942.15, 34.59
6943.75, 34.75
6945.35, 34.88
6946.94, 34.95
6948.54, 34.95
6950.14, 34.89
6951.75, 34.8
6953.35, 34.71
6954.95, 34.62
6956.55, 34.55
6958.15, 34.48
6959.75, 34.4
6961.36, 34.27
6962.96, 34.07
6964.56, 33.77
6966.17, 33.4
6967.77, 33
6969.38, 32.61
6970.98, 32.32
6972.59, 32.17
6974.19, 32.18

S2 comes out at 33.97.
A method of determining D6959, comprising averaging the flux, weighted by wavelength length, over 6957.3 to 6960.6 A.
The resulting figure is 34.4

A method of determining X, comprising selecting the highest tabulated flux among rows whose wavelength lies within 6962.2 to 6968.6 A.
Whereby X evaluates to 34.07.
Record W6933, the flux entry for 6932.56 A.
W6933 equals 34.04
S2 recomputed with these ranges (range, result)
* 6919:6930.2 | 34.02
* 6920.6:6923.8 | 33.84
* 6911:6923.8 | 34.29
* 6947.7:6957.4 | 34.95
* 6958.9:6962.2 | 34.4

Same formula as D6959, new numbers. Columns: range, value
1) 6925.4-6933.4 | 33.8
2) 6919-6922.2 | 33.9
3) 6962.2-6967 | 33.7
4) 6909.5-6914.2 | 34.2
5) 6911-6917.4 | 34.2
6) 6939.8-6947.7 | 34.7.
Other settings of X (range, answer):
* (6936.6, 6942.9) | 34.59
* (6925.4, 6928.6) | 33.73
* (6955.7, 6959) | 34.55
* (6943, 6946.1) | 34.88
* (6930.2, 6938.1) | 34.19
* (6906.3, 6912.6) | 34.16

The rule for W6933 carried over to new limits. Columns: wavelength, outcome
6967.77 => 33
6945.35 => 34.88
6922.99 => 33.69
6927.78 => 33.73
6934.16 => 34.09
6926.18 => 33.64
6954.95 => 34.62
